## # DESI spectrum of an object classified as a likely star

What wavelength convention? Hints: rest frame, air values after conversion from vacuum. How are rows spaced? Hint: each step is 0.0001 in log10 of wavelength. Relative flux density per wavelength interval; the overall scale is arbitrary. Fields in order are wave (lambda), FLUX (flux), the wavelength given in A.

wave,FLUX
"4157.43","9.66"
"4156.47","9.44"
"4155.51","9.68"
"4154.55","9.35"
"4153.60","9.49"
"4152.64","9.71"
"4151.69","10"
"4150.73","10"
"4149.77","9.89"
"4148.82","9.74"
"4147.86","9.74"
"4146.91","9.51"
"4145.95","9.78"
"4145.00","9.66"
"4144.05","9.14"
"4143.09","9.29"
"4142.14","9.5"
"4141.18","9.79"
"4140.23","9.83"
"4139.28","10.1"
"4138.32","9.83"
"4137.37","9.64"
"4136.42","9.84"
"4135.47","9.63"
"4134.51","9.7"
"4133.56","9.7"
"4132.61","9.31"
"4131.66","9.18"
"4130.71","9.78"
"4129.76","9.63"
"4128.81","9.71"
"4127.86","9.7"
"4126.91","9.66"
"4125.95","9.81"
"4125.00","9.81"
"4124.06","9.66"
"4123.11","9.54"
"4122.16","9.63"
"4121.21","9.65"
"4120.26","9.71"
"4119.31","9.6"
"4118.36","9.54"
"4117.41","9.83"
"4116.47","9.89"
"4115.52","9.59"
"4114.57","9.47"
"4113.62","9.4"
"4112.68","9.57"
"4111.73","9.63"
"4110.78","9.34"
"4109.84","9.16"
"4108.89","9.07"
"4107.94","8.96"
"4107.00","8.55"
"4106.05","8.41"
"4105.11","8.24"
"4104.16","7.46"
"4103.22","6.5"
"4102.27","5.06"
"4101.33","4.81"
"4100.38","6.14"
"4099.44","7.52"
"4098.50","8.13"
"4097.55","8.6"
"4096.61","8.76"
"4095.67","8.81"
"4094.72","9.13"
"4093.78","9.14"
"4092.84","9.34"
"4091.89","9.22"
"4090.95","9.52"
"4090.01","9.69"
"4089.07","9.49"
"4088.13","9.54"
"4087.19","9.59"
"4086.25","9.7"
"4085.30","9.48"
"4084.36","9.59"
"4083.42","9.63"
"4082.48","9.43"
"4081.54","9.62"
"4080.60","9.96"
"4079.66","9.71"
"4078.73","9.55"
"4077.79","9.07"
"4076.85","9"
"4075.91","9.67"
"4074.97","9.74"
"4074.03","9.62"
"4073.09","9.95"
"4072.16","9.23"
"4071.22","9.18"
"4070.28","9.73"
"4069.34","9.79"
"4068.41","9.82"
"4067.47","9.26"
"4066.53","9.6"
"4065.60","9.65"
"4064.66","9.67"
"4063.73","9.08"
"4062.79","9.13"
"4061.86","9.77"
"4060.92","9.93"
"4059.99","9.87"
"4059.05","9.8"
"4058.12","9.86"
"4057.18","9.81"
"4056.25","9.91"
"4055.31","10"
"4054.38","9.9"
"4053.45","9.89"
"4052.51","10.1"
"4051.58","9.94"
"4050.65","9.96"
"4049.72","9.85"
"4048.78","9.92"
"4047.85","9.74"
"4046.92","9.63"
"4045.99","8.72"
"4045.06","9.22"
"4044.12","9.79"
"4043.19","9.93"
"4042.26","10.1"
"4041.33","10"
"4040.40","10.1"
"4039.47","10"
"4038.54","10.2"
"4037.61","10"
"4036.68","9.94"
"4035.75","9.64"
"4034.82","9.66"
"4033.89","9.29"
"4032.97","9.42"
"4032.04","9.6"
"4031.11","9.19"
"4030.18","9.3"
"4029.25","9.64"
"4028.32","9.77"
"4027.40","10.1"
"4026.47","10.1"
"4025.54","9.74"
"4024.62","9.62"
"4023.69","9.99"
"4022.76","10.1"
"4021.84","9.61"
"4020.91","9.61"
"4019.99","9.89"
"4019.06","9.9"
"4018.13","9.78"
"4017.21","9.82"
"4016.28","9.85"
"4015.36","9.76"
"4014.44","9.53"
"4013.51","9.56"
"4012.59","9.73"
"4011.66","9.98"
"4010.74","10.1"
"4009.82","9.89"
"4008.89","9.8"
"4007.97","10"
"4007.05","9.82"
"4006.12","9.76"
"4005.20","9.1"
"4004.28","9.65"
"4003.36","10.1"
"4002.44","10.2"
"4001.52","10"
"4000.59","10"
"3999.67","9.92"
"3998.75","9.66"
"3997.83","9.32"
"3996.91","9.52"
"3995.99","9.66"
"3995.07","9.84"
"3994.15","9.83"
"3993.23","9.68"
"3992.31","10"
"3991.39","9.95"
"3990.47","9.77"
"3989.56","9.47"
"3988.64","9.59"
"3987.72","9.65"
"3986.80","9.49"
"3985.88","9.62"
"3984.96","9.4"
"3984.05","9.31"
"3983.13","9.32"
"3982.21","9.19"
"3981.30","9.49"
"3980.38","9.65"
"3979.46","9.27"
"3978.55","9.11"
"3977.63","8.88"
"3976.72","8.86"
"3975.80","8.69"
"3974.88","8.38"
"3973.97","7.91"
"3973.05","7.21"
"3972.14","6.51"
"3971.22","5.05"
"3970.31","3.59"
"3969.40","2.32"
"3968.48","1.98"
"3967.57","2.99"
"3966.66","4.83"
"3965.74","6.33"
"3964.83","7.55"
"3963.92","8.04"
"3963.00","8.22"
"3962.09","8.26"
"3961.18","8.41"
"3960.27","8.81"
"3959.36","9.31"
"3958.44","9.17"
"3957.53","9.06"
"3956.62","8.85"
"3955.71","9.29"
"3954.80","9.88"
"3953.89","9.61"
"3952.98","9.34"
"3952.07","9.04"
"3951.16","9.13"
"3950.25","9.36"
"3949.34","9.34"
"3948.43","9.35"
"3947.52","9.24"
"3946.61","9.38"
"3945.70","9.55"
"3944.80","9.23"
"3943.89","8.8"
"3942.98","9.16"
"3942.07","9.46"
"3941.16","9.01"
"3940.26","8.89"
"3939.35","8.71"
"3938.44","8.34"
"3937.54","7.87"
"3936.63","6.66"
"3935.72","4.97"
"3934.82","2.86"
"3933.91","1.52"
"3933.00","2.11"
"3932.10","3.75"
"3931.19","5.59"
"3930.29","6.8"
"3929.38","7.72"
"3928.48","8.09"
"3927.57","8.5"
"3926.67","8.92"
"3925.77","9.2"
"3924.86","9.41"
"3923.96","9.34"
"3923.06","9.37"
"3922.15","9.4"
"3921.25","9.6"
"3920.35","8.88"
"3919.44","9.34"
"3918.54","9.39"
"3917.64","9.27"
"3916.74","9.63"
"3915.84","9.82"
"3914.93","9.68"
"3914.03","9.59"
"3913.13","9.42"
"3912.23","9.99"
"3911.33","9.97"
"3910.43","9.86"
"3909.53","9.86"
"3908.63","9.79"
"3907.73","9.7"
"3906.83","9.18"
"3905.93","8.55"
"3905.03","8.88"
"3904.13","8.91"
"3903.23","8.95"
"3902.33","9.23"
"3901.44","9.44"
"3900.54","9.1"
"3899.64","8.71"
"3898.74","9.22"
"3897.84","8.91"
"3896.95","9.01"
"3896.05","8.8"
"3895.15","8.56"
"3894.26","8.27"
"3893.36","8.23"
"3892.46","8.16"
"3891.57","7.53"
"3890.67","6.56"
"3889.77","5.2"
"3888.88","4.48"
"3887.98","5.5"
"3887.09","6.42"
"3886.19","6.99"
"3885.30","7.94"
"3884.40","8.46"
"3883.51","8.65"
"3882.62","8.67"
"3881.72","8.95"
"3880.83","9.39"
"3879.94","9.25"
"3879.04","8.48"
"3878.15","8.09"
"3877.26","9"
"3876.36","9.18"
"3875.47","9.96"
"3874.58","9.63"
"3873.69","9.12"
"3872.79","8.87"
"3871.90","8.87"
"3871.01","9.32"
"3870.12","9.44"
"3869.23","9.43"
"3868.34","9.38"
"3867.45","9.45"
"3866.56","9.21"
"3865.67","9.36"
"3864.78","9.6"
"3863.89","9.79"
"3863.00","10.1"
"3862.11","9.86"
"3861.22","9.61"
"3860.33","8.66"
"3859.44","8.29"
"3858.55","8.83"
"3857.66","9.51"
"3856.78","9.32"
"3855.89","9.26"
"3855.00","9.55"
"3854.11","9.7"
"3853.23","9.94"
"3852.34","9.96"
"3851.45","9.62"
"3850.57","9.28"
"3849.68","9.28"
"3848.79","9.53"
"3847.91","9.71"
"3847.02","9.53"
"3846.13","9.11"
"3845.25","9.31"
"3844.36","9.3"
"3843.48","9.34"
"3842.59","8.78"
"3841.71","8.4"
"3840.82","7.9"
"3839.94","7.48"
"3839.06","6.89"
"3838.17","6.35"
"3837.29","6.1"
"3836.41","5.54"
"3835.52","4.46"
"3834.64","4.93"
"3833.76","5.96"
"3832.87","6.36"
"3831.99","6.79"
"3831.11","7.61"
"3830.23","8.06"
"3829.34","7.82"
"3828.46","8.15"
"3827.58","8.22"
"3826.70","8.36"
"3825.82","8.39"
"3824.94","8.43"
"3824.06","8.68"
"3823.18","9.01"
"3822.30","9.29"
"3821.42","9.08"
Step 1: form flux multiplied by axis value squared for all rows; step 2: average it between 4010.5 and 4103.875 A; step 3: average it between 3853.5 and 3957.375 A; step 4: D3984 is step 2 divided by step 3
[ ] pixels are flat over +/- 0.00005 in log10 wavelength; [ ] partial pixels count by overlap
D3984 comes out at 1.18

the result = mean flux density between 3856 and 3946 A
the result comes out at 8.51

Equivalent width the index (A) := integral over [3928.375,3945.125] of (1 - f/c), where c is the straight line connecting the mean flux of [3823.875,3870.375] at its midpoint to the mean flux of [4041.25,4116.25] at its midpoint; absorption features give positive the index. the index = 3.9 A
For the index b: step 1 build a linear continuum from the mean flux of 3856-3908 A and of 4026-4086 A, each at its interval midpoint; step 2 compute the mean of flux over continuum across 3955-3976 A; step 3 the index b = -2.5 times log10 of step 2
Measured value 0.292 mag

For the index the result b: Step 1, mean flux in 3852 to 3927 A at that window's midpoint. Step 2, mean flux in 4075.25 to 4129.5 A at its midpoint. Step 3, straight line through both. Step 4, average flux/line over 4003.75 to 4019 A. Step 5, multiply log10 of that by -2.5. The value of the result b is -0.09 mag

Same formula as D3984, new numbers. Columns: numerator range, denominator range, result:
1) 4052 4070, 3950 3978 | 1.35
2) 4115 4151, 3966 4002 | 1.24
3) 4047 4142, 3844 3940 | 1.20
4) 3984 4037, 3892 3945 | 1.21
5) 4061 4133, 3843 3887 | 1.12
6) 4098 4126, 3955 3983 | 1.24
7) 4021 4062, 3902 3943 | 1.25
